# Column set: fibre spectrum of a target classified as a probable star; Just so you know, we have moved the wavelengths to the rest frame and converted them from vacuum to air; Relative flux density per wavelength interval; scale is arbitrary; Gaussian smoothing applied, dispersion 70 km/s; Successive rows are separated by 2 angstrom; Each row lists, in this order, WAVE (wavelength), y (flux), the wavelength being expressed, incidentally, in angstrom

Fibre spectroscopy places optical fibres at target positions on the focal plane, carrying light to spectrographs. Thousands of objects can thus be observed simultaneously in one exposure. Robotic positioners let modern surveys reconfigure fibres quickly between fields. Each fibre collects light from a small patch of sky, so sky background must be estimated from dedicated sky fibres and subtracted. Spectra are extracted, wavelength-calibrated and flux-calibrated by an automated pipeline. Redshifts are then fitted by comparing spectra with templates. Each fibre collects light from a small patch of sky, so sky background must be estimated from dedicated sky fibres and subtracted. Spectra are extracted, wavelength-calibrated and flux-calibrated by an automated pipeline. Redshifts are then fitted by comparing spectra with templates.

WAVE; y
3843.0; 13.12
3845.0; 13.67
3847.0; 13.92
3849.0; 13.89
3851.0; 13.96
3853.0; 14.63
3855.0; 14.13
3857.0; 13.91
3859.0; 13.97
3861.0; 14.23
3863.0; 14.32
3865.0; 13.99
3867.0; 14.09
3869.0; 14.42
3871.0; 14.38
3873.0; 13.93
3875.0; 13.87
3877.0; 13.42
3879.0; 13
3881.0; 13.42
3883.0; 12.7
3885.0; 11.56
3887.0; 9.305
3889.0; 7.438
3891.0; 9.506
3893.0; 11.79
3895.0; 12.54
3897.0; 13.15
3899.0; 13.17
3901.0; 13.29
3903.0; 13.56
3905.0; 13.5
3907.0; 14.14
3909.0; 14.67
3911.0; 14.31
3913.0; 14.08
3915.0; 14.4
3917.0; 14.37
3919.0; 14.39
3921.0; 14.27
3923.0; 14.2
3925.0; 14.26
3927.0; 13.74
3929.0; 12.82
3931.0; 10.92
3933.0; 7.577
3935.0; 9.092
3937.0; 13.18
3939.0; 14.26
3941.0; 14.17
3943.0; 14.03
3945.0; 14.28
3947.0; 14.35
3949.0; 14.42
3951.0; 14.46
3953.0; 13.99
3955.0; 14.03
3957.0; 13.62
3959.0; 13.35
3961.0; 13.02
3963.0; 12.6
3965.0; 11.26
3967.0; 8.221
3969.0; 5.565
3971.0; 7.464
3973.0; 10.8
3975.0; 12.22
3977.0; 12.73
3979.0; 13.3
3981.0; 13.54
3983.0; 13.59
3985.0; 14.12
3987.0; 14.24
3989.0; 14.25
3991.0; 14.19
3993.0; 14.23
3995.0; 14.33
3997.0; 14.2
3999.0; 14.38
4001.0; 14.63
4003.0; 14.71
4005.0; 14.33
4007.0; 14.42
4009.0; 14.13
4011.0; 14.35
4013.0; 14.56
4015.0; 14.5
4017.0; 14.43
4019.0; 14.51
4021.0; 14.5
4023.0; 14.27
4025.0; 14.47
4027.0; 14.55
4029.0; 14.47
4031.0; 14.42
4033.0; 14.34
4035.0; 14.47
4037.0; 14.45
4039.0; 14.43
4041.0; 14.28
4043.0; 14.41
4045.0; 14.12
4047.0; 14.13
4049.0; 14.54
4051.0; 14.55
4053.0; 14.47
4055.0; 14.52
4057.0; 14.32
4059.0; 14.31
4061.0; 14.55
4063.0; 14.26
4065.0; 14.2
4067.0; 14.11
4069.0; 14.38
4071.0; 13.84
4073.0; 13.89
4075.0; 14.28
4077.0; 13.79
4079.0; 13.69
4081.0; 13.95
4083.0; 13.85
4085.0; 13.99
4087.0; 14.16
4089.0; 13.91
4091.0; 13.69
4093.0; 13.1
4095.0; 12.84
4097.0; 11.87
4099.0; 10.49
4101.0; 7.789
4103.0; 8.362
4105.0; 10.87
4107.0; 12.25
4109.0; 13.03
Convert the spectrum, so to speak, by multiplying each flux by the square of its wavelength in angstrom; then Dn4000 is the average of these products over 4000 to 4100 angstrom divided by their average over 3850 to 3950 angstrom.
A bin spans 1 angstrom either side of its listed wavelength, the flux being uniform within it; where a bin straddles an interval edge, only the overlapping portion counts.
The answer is 1.15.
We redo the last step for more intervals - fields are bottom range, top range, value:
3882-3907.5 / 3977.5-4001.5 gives 1.23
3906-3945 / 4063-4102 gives 1.08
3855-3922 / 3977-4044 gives 1.15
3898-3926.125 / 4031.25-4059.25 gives 1.10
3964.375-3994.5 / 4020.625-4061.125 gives 1.23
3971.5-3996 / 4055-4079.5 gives 1.11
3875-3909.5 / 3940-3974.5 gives 1.03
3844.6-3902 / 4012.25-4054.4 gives 1.20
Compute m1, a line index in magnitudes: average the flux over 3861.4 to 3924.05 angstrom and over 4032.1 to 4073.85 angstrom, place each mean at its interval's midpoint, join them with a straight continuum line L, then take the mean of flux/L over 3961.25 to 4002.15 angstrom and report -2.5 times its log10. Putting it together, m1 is 0.11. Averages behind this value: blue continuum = 13.2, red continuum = 14.3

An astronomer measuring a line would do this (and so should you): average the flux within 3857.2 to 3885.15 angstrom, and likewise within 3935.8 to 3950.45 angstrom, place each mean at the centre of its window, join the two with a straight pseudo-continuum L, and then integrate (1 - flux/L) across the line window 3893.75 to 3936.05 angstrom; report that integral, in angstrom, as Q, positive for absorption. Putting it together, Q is 2.32 angstrom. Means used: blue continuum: 13.7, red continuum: 14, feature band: 13.2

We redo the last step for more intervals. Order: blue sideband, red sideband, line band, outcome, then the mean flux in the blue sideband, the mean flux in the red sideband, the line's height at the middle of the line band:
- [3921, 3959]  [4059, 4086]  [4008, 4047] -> -1.7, 13.2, 14.1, 13.8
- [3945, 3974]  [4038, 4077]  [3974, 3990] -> -1.2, 12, 14.3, 12.5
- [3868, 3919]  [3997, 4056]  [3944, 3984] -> 4.1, 13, 14.4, 13.7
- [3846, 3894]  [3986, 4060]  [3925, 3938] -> 2.0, 13.1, 14.4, 13.6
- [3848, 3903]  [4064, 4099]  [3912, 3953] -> -0.5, 13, 13.6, 13.2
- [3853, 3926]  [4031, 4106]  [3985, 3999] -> -0.8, 13.3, 13.6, 13.5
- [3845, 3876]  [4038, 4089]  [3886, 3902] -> 3.2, 14.1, 14.2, 14.1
